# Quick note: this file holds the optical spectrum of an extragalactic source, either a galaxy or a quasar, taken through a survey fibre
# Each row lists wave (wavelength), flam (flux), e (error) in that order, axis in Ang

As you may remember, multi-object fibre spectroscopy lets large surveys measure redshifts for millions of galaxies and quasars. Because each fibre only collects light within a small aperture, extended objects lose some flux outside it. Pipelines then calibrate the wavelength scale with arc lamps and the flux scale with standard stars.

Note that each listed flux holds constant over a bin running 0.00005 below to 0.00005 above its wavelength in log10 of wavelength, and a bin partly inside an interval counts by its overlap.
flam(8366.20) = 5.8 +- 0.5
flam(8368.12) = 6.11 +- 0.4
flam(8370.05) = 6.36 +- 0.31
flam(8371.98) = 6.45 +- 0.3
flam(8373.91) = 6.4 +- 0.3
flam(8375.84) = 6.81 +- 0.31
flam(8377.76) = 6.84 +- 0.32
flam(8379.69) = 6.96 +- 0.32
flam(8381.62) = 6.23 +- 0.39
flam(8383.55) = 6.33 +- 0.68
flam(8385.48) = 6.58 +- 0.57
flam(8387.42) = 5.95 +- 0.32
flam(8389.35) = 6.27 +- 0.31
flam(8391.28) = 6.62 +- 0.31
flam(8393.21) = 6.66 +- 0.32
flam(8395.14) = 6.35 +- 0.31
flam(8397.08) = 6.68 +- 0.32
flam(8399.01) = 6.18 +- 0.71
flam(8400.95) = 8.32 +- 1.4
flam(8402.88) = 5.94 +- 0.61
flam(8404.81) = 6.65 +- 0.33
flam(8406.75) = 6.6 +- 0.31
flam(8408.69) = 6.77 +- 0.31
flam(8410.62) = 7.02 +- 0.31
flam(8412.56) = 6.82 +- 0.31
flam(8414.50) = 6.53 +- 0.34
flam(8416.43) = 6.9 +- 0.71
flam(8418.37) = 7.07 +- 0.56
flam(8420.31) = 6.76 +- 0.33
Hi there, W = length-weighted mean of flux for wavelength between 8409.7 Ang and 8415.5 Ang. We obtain 6.79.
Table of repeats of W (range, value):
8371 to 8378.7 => 6.63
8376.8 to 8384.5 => 6.59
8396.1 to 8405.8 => 6.75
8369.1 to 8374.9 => 6.4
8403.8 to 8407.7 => 6.62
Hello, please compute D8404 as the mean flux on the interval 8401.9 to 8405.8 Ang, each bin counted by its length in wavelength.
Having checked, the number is 6.31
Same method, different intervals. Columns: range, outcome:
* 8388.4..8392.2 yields 6.45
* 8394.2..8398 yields 6.5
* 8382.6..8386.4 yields 6.46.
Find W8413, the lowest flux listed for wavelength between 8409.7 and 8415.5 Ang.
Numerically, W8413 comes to 6.53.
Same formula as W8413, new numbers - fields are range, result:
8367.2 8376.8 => 6.11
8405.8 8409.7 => 6.6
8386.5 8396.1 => 5.95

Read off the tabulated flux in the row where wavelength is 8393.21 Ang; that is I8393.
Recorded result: 6.66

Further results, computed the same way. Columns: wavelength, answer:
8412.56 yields 6.82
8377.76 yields 6.84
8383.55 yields 6.33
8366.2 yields 5.8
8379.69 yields 6.96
